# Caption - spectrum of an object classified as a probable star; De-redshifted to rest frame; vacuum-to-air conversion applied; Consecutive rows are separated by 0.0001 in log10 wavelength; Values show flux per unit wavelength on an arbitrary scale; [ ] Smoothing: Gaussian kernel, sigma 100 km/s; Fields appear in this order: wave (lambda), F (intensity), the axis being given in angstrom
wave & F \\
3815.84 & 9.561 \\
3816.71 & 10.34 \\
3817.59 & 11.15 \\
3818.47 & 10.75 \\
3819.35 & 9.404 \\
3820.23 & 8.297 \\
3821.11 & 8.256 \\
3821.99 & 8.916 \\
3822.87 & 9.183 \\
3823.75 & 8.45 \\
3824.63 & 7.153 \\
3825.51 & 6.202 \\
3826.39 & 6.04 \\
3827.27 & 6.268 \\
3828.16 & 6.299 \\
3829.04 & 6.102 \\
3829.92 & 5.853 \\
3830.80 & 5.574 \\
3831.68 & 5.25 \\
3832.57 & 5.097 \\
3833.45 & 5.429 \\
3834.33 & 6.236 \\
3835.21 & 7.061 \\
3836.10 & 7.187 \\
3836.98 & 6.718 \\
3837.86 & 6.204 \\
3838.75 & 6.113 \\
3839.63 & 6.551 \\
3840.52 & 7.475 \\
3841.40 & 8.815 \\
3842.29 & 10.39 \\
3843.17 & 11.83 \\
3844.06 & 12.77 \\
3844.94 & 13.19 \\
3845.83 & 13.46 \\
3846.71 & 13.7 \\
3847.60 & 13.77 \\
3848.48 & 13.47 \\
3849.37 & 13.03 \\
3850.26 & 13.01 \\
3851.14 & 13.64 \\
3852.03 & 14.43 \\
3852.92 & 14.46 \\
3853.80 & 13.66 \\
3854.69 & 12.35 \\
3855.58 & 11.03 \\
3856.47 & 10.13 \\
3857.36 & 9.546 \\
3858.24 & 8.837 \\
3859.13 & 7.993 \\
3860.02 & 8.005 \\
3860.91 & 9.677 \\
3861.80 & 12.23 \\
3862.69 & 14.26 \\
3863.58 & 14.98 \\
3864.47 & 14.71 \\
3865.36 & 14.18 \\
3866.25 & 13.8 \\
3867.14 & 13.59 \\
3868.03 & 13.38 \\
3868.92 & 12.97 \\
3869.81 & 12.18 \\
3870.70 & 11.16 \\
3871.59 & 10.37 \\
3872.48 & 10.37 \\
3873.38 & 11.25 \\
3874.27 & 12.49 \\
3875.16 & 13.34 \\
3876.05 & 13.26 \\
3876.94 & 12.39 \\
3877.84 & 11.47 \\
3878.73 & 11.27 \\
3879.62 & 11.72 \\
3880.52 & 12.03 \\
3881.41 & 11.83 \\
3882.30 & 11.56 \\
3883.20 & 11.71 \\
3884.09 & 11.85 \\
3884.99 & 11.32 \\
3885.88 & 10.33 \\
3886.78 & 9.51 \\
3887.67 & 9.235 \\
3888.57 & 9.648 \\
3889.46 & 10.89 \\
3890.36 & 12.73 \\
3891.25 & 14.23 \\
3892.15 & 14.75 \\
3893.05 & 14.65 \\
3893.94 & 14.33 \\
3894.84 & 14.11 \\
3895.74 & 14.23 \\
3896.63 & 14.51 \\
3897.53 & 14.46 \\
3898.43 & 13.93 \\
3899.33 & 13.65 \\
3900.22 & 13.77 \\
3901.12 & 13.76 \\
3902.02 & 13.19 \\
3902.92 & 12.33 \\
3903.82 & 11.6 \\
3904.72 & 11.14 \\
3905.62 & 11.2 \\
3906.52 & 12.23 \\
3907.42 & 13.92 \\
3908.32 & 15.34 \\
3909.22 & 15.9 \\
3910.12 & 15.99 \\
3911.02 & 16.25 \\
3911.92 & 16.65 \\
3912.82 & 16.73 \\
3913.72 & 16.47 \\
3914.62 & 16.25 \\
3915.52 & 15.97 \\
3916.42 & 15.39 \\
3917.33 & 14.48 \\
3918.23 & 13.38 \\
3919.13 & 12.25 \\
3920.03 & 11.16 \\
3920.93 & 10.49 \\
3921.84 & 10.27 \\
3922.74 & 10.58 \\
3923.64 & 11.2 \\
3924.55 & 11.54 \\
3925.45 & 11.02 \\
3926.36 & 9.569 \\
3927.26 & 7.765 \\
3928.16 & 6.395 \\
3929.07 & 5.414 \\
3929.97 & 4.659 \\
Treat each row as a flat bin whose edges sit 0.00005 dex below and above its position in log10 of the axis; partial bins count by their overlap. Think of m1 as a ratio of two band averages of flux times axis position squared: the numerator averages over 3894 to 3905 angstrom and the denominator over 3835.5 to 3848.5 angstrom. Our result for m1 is 1.39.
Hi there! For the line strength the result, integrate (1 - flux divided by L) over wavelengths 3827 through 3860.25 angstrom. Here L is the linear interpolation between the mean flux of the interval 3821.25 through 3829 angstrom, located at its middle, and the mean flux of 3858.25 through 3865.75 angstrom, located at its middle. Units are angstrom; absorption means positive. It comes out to 0.58 angstrom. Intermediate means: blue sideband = 7.28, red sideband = 11.8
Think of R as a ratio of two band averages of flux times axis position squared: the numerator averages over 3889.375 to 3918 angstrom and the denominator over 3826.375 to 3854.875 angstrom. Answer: 1.6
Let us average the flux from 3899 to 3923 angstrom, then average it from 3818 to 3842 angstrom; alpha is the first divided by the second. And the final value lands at 1.9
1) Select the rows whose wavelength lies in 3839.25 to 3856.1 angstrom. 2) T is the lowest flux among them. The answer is 6.551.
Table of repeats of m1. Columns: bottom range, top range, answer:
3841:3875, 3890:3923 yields 1.17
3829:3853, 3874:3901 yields 1.35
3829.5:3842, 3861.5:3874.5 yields 2.02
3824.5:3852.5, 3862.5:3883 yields 1.43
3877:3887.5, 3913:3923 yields 1.21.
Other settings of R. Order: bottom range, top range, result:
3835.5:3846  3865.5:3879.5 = 1.37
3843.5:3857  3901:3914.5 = 1.13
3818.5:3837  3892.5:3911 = 2.05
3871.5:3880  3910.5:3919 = 1.34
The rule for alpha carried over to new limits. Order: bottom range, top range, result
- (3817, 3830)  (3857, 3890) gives 1.46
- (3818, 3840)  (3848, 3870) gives 1.77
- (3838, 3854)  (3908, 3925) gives 1.19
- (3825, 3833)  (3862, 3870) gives 2.35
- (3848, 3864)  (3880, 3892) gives 0.95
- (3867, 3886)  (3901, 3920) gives 1.20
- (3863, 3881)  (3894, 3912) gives 1.10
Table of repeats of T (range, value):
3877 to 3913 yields 9.235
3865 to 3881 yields 10.37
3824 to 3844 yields 5.097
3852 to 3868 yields 7.993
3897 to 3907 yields 11.14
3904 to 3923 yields 10.27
